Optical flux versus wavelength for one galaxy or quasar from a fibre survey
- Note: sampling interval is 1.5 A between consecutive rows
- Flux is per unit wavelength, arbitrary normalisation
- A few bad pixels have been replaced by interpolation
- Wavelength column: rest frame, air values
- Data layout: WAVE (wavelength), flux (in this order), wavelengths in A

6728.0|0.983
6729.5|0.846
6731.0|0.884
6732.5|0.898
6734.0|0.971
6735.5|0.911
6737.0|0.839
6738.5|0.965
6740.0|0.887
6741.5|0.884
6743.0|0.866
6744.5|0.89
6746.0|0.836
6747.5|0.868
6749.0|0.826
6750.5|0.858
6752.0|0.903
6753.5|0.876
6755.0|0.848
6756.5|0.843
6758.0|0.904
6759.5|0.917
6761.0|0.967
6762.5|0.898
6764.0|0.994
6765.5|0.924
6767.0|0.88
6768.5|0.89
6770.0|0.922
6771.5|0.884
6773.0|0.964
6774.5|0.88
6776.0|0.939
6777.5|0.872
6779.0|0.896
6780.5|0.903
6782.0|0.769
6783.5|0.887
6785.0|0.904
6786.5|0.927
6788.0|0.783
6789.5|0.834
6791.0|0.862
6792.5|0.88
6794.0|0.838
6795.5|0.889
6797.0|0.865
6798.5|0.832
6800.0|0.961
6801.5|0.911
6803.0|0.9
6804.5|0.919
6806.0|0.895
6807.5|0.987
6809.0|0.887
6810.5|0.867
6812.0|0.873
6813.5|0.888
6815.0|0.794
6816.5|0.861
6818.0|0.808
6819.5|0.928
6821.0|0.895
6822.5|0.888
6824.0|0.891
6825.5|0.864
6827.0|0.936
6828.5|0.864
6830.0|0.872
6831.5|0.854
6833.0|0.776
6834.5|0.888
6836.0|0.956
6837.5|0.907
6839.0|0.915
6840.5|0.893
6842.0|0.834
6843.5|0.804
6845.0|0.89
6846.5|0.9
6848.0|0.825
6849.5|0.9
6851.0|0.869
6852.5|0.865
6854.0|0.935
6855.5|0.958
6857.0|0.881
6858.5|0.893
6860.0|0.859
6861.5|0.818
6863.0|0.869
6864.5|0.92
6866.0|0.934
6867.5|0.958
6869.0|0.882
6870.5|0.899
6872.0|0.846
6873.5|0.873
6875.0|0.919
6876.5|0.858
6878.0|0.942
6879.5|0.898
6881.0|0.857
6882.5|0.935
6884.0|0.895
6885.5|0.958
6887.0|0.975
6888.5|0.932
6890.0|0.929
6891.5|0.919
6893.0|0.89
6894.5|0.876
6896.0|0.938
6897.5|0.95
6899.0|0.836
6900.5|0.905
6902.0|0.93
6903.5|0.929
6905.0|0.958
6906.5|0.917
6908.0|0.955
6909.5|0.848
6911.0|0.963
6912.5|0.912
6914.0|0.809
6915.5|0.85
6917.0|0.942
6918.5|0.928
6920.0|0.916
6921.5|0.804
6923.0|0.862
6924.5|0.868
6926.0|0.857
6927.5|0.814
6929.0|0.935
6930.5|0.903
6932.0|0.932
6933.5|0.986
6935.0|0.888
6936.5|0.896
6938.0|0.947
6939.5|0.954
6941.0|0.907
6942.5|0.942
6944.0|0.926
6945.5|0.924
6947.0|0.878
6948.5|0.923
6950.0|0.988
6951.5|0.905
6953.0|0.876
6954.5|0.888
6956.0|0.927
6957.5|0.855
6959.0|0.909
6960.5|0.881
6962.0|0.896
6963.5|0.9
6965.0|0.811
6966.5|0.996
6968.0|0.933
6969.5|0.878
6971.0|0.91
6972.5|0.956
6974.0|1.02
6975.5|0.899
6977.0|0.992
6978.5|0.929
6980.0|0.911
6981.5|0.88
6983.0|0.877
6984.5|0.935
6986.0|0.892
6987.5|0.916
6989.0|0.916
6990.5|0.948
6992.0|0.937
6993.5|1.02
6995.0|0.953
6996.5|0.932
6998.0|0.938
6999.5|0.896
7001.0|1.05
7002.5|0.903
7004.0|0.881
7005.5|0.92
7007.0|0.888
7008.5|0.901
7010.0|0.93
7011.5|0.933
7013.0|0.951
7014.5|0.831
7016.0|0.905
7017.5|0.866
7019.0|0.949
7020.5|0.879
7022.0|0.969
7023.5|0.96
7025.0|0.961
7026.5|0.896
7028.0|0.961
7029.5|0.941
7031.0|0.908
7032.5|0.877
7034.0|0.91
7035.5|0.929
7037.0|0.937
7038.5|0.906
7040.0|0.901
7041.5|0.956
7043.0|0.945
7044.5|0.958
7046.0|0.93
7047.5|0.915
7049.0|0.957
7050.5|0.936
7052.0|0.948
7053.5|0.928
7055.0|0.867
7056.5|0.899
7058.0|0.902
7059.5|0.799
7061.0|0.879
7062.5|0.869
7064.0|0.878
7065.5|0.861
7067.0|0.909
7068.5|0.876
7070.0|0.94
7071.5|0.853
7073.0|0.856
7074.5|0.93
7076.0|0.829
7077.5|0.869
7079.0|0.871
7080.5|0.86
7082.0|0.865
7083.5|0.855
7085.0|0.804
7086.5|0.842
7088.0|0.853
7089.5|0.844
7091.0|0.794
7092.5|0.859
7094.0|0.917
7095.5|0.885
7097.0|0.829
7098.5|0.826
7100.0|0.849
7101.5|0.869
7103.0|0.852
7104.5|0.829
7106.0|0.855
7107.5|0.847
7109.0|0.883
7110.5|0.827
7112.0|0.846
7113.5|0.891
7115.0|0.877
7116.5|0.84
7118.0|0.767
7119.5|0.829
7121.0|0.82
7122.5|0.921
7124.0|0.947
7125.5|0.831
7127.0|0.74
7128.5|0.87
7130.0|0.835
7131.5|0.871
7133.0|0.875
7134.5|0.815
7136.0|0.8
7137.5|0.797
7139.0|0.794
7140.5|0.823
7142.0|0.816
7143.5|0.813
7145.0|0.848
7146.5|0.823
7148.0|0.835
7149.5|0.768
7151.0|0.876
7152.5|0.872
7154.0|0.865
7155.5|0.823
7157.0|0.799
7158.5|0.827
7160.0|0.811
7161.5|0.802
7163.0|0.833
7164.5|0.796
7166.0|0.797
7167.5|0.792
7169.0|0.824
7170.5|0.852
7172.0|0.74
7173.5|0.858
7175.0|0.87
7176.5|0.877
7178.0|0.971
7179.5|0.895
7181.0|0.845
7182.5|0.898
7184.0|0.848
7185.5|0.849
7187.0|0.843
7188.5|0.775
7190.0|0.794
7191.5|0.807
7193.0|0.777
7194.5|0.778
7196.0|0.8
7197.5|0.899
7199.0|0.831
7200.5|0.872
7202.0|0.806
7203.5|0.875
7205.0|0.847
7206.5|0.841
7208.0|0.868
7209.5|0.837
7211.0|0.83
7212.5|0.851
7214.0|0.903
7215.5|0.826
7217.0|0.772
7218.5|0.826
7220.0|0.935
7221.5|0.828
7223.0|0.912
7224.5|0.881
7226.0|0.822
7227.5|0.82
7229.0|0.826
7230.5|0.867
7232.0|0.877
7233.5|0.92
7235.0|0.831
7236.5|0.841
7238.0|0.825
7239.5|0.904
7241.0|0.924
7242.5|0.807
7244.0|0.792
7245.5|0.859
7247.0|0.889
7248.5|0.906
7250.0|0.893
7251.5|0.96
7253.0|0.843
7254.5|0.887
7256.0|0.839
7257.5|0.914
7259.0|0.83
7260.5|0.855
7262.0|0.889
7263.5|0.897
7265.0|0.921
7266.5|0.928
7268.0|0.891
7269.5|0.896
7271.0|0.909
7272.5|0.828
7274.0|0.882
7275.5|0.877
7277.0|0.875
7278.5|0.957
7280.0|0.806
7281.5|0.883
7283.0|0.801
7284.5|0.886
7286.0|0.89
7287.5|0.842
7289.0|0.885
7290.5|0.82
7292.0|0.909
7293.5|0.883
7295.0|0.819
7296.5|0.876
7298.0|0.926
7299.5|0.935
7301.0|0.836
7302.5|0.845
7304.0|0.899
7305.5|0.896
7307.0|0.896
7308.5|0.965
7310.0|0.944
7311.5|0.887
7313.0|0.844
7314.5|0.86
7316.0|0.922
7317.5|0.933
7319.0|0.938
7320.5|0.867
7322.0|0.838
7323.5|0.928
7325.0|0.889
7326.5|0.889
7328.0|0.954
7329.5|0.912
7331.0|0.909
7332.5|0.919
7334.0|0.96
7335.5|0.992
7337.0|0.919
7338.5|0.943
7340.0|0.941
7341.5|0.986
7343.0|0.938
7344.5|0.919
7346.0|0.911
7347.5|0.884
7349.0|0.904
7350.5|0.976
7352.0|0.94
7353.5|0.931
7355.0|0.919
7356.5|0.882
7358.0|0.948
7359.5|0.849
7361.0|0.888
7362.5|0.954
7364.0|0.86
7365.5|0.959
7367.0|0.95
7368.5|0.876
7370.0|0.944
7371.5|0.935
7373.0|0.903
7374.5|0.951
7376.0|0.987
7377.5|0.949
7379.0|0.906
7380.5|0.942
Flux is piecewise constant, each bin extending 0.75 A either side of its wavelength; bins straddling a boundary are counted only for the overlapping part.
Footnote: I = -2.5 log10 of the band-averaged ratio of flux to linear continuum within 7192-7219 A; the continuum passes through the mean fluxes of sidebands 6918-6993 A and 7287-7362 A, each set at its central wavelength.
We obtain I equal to 0.09 mag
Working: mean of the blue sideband 0.911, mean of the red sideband 0.906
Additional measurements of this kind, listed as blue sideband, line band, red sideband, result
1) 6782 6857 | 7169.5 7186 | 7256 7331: 0.03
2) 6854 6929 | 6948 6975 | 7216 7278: -0.02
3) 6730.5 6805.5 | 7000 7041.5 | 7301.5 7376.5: -0.02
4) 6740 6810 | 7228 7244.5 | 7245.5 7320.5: 0.04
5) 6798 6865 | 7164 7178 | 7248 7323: 0.07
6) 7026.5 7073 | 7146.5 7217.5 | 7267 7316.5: 0.07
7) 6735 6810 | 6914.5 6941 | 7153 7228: -0.03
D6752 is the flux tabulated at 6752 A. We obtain 0.903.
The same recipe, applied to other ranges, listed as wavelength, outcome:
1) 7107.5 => 0.847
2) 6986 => 0.892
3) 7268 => 0.891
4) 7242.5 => 0.807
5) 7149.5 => 0.768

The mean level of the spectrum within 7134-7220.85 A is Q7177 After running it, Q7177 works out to 0.834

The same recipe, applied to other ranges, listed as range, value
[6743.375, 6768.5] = 0.889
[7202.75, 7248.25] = 0.855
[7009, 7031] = 0.923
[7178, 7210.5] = 0.84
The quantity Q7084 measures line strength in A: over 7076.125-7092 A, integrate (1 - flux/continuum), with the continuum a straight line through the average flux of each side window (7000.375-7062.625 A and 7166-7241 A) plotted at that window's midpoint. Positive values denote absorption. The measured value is 0.9 A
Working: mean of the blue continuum 0.918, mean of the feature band 0.845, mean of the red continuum 0.847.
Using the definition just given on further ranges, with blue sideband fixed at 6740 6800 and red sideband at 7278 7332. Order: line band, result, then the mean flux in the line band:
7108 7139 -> 1.5 A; 0.843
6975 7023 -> -2.1 A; 0.923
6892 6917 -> -0.6 A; 0.905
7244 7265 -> 0.2 A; 0.88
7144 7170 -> 1.9 A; 0.823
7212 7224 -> 0.4 A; 0.857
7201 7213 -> 0.6 A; 0.845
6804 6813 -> -0.2 A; 0.904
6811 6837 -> 0.3 A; 0.873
